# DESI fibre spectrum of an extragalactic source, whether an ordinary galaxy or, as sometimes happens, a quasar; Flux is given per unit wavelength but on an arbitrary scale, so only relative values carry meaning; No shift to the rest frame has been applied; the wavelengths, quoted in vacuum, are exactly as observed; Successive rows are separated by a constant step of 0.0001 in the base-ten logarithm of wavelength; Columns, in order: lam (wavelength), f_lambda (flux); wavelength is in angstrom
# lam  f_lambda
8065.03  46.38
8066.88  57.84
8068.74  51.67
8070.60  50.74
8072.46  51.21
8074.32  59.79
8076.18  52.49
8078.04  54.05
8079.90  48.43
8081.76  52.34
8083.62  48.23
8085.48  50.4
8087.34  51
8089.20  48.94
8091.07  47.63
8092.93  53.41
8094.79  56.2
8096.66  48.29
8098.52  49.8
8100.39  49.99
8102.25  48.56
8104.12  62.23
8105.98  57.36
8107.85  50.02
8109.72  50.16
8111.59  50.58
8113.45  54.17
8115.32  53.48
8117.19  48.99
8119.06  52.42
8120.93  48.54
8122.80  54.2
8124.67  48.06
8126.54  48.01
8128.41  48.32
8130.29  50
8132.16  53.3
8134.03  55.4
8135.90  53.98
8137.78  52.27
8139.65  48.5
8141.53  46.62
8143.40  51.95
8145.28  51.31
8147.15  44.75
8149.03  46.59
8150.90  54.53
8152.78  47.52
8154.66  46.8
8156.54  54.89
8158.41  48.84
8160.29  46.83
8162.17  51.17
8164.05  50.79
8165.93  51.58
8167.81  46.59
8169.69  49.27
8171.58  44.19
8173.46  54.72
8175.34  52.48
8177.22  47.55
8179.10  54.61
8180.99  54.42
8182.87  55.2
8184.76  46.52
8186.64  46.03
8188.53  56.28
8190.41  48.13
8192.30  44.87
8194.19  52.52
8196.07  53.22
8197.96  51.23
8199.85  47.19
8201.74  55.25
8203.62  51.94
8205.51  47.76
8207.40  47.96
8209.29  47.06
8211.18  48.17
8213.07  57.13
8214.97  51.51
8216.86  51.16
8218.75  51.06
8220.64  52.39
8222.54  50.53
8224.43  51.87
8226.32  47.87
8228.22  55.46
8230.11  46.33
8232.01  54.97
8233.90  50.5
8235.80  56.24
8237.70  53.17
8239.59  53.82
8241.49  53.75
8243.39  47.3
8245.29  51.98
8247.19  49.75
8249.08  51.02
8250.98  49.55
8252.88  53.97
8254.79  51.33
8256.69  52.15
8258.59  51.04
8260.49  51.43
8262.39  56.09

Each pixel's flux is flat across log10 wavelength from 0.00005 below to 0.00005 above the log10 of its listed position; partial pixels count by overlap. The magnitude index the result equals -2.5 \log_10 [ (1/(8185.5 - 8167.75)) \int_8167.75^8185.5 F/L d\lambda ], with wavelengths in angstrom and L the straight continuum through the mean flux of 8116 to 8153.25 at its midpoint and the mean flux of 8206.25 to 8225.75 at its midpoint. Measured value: 0.00 mag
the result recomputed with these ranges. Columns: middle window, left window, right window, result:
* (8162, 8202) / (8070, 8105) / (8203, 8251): 0.02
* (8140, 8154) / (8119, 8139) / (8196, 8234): 0.05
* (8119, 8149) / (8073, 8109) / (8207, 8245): 0.03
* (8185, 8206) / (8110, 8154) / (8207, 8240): 0.02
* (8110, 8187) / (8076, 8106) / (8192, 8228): 0.02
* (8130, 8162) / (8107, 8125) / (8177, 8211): 0.01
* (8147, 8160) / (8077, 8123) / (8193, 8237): 0.05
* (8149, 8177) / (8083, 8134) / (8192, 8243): 0.03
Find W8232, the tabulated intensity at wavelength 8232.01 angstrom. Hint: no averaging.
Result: 54.97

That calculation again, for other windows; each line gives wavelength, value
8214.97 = 51.51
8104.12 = 62.23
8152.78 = 47.52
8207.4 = 47.96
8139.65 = 48.5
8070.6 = 50.74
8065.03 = 46.38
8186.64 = 46.03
